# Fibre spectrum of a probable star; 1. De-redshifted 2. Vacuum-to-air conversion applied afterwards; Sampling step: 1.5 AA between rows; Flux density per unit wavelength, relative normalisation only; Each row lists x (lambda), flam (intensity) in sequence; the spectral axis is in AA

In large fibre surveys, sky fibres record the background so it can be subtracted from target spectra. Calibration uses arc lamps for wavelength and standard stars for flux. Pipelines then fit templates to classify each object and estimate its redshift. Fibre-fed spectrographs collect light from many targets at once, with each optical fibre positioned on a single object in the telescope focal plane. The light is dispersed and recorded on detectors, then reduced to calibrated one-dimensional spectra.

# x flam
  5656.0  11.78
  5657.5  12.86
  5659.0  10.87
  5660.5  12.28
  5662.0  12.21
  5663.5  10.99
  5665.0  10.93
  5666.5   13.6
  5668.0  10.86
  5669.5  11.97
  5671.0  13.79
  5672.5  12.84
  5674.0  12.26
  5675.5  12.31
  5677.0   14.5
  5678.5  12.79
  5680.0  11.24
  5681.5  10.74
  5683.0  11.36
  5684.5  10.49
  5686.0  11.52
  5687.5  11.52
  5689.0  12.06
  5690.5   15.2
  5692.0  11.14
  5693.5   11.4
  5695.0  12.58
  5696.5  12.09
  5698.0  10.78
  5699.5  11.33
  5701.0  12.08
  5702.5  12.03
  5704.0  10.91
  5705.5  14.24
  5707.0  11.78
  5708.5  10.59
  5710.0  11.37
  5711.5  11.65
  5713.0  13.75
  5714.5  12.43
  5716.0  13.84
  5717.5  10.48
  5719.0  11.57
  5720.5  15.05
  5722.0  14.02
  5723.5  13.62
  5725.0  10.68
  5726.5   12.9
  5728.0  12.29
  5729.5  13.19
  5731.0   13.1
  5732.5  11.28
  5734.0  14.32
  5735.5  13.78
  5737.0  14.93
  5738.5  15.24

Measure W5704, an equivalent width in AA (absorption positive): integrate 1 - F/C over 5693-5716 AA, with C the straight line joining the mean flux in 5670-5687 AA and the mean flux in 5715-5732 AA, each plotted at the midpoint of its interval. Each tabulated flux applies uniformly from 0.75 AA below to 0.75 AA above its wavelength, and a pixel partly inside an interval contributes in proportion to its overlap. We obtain 0.9 AA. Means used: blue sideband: 12.2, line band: 12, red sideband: 12.8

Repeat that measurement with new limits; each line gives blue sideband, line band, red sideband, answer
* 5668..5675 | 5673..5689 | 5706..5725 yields 0.8 AA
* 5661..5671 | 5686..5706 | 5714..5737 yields 0.6 AA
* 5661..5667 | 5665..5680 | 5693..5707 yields -0.9 AA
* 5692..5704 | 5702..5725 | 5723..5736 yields -0.4 AA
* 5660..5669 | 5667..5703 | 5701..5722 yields 0.0 AA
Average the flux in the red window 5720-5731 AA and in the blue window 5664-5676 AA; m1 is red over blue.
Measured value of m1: 1.1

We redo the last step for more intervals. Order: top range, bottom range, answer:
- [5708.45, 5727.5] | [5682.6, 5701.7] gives 1.06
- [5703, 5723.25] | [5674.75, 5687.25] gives 1.05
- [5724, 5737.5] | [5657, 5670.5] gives 1.09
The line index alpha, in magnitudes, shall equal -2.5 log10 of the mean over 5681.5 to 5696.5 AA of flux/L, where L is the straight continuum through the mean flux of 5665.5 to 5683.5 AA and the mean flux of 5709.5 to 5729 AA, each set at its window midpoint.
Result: 0.05 mag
